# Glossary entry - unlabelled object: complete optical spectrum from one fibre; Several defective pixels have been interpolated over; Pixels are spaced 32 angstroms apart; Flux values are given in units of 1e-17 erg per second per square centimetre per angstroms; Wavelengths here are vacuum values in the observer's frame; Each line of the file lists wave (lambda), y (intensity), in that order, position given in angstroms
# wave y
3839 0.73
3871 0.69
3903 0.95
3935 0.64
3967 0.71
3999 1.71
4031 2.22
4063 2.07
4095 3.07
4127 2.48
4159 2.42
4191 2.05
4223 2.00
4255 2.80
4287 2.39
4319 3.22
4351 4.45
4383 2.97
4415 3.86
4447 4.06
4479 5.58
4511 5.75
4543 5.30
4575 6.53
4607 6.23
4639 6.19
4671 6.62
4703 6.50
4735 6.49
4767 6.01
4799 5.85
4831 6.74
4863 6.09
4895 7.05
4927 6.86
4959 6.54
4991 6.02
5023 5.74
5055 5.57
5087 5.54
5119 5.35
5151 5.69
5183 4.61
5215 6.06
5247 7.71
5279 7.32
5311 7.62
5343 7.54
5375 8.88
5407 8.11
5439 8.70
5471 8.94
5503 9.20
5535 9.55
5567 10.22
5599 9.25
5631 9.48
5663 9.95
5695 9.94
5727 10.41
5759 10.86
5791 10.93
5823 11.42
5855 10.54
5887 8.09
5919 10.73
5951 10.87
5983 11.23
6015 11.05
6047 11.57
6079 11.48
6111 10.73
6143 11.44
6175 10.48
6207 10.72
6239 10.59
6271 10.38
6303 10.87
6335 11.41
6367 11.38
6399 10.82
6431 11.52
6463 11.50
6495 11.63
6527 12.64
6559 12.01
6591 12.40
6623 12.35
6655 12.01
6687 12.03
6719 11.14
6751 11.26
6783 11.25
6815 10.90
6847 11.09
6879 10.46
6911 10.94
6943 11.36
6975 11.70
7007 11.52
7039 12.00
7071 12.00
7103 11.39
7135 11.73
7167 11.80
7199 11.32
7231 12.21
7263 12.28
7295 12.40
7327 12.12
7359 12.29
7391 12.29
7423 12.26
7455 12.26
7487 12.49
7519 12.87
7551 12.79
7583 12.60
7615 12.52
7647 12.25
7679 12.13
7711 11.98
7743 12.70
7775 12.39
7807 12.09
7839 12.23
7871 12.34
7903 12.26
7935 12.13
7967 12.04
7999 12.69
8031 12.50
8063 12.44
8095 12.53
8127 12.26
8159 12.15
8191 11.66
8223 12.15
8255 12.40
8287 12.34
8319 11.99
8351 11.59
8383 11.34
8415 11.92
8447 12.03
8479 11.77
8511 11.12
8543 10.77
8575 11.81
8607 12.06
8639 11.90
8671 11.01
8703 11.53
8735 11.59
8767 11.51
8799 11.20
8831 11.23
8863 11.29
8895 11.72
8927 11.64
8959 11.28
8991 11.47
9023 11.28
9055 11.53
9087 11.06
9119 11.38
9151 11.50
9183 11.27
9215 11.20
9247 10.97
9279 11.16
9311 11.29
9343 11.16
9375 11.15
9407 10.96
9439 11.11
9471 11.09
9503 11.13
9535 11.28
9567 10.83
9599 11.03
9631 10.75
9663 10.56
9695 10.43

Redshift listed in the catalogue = 0.000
